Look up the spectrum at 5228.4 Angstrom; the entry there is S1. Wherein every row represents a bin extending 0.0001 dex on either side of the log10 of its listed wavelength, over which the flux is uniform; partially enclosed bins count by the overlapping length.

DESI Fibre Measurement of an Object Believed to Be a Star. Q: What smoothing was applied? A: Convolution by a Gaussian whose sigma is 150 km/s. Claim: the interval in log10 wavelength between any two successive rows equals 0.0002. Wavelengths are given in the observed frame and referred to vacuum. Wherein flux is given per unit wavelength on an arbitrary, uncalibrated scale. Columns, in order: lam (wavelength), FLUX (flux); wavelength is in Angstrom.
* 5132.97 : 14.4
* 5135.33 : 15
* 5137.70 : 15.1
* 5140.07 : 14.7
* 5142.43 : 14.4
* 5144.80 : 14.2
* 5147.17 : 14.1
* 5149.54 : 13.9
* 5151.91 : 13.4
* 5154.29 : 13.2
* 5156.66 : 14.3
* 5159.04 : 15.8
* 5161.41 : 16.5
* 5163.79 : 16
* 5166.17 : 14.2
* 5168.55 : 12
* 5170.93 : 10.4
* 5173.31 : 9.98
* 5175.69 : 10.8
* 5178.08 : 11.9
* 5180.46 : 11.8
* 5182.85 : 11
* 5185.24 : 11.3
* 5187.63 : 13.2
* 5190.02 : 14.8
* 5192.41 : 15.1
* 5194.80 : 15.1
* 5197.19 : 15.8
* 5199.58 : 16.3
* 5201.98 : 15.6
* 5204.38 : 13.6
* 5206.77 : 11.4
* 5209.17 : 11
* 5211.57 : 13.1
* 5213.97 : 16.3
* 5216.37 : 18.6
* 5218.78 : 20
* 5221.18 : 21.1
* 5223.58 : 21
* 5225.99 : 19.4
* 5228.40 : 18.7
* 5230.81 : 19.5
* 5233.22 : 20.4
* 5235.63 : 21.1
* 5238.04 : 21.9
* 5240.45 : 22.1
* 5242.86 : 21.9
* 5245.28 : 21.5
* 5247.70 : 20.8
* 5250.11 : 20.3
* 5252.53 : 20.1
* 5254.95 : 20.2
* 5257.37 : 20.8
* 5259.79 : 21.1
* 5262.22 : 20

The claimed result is 18.7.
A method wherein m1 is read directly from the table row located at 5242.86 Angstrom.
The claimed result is 21.9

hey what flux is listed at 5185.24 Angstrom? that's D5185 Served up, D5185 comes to 11.3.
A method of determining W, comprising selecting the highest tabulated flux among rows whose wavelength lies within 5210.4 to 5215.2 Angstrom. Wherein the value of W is 16.3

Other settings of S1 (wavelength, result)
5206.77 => 11.4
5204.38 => 13.6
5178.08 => 11.9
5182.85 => 11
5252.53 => 20.1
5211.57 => 13.1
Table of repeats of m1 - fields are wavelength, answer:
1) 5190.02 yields 14.8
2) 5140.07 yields 14.7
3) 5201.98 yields 15.6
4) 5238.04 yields 21.9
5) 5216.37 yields 18.6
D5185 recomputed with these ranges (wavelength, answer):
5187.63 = 13.2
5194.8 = 15.1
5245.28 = 21.5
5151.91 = 13.4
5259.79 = 21.1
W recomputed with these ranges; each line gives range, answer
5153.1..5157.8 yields 14.3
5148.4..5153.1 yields 13.9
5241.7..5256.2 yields 21.9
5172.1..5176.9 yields 10.8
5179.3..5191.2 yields 14.8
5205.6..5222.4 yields 21.1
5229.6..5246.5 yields 22.1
